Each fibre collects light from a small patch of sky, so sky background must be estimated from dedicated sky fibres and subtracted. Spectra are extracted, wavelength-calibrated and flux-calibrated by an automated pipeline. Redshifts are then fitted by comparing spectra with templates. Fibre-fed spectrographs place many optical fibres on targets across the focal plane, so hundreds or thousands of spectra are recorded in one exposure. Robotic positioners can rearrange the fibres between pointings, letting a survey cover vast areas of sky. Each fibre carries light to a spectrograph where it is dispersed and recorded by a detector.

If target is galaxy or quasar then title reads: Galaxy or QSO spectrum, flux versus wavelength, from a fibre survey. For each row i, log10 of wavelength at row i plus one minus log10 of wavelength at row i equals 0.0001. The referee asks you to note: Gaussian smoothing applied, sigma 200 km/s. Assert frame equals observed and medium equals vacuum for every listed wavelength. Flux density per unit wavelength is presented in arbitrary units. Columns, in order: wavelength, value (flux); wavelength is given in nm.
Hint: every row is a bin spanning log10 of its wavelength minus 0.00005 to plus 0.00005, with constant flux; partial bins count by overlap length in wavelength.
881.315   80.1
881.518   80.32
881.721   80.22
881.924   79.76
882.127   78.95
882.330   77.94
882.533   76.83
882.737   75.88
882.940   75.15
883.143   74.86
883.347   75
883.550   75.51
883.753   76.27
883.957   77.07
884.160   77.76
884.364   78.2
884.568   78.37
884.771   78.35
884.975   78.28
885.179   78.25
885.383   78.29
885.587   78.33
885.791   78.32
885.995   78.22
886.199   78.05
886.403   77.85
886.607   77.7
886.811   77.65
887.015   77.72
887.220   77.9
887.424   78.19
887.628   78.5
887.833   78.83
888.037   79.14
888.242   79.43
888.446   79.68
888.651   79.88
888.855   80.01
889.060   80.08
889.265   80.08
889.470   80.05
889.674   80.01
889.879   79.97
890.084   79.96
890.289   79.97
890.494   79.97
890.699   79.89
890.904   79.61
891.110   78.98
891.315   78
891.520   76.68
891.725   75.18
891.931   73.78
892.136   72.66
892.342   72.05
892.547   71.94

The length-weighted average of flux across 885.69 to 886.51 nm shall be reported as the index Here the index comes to 78.1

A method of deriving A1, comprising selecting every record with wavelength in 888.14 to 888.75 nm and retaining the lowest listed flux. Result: 79.43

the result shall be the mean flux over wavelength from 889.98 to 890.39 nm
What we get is 79.9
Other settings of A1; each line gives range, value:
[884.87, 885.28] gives 78.25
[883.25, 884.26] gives 75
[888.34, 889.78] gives 79.68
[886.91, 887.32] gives 77.72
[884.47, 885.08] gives 78.28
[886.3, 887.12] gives 77.65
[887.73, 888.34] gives 78.83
